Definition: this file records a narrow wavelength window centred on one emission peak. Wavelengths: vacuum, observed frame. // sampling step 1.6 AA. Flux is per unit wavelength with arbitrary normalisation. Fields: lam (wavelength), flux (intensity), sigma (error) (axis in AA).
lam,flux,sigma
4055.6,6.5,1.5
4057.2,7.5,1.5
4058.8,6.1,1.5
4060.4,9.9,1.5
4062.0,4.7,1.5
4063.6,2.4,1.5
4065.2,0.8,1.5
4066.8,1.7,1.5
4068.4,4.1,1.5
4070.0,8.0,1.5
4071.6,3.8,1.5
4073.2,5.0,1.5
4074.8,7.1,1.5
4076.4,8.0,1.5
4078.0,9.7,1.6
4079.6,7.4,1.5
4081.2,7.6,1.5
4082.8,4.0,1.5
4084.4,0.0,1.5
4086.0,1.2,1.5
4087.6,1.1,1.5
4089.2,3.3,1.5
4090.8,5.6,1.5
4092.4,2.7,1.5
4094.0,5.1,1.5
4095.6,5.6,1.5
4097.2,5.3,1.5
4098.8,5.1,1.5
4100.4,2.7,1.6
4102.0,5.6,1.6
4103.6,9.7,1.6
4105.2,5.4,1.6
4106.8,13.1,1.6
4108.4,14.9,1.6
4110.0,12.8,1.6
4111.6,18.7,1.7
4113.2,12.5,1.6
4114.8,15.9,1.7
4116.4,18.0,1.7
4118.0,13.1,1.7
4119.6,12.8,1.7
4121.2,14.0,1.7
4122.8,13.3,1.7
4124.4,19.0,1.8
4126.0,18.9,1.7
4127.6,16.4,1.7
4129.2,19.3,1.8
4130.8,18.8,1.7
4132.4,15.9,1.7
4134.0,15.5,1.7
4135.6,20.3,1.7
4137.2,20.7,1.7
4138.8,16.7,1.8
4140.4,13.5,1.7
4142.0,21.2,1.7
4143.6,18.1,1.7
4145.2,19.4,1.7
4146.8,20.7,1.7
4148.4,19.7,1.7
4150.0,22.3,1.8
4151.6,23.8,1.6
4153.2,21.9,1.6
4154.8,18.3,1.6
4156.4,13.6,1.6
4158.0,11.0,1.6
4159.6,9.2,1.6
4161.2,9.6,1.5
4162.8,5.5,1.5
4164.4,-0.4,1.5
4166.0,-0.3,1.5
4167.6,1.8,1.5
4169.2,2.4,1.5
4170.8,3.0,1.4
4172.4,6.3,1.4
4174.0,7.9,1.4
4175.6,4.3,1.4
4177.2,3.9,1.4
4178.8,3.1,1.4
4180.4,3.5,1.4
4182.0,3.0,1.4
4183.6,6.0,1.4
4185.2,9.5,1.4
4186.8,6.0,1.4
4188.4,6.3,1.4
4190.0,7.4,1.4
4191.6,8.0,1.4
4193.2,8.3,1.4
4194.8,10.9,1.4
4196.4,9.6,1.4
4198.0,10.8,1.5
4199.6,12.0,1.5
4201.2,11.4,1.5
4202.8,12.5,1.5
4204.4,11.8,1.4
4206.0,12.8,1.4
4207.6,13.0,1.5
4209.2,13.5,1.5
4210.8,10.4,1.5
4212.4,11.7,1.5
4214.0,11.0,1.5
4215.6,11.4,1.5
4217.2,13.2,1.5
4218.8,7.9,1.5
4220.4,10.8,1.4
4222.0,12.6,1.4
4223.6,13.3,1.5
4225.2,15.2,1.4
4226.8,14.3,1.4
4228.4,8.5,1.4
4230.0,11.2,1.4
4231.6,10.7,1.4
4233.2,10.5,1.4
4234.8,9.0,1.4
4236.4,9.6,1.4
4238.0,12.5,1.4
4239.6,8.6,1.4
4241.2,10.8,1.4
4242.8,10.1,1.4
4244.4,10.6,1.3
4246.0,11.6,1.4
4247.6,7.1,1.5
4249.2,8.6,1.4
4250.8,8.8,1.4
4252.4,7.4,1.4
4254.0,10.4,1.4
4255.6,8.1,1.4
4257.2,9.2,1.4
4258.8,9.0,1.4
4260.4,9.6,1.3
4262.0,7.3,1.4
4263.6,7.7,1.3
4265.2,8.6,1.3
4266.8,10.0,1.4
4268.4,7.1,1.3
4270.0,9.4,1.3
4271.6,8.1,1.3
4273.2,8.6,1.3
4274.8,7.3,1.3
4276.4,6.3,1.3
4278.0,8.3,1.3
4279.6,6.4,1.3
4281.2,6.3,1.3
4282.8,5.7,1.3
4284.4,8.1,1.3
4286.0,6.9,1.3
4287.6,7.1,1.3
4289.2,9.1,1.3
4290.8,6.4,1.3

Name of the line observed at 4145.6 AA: Lyman alpha 1216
